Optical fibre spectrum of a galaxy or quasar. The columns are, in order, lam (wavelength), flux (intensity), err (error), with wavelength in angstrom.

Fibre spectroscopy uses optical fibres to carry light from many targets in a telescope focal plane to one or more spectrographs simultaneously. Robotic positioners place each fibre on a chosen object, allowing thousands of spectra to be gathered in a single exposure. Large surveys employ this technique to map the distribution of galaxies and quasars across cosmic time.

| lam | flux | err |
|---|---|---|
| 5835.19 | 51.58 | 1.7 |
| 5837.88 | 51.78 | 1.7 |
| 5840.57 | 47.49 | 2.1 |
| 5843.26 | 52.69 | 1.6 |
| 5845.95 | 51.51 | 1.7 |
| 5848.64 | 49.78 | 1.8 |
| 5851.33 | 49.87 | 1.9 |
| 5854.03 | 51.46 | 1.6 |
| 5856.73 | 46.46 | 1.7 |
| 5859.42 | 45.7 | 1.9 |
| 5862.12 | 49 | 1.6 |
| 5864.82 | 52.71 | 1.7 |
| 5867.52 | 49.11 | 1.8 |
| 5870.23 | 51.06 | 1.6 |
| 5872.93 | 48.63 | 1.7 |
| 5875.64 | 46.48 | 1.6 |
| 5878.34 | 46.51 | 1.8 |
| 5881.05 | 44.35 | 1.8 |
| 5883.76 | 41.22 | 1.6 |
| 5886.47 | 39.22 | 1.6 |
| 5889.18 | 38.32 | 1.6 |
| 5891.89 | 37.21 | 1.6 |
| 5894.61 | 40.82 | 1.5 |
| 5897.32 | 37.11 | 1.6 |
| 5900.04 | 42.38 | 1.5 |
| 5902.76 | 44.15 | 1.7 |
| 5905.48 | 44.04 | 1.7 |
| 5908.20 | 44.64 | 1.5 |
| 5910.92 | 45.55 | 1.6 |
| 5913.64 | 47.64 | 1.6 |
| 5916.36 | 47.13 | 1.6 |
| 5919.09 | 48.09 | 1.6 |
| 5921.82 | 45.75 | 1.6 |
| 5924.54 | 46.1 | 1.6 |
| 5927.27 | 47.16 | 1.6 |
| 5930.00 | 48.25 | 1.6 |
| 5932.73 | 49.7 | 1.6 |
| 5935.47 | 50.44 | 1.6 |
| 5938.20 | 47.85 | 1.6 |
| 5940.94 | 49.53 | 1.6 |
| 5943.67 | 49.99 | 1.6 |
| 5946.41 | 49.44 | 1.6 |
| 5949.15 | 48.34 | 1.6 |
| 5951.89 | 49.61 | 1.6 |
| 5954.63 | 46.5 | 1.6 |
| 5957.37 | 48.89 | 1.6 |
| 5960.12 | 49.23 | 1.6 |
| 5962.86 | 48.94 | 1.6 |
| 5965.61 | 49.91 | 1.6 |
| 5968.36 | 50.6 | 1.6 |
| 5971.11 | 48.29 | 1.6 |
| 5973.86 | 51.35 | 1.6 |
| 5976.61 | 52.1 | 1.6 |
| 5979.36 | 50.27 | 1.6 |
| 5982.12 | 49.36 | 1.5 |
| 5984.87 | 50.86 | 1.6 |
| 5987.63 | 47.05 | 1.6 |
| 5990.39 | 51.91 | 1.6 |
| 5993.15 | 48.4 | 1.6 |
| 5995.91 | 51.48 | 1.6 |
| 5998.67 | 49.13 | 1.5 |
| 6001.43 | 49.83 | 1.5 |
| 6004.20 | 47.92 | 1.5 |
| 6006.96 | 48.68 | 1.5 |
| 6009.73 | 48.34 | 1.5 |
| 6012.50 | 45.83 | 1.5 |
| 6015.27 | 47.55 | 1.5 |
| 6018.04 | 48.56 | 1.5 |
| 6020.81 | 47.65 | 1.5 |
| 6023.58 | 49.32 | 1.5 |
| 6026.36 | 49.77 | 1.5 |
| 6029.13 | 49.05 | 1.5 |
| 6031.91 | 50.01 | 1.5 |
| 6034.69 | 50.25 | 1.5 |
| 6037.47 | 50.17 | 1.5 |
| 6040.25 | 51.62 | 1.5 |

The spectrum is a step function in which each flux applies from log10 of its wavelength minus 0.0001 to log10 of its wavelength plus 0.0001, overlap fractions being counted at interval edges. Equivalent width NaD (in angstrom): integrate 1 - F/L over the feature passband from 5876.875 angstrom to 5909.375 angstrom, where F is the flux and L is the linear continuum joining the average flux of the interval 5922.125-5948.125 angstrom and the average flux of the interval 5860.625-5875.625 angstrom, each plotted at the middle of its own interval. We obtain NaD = 5.0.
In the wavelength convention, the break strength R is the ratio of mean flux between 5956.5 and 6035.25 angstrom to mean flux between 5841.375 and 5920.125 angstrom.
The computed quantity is 1.07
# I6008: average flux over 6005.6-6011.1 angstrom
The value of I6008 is 48.5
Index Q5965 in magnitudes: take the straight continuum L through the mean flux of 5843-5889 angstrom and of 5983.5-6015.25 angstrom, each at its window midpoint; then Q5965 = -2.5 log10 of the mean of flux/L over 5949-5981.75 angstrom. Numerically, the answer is -0.020 mag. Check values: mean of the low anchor 47.6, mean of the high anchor 49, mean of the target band 49.5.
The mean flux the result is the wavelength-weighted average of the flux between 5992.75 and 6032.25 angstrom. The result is 48.7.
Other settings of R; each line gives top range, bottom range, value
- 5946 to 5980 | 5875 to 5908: 1.18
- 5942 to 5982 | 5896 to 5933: 1.09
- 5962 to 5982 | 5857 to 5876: 1.03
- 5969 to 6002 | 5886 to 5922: 1.16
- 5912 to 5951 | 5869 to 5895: 1.11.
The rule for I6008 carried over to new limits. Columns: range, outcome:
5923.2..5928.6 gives 46.6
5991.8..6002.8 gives 49.7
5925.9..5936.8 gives 48.9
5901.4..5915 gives 45.2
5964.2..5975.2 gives 50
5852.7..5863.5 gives 48.2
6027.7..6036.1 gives 49.8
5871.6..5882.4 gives 46.5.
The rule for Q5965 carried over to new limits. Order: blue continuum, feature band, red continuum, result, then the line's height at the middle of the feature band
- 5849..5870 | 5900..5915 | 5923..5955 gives 0.091 mag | 48.9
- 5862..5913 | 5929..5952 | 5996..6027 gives -0.072 mag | 46.1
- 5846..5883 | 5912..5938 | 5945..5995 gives 0.029 mag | 49.1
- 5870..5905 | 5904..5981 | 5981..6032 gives -0.066 mag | 45.6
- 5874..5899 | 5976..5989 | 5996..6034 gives -0.066 mag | 46.9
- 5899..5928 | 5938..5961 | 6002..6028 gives -0.051 mag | 46.6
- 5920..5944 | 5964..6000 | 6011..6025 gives -0.046 mag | 48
